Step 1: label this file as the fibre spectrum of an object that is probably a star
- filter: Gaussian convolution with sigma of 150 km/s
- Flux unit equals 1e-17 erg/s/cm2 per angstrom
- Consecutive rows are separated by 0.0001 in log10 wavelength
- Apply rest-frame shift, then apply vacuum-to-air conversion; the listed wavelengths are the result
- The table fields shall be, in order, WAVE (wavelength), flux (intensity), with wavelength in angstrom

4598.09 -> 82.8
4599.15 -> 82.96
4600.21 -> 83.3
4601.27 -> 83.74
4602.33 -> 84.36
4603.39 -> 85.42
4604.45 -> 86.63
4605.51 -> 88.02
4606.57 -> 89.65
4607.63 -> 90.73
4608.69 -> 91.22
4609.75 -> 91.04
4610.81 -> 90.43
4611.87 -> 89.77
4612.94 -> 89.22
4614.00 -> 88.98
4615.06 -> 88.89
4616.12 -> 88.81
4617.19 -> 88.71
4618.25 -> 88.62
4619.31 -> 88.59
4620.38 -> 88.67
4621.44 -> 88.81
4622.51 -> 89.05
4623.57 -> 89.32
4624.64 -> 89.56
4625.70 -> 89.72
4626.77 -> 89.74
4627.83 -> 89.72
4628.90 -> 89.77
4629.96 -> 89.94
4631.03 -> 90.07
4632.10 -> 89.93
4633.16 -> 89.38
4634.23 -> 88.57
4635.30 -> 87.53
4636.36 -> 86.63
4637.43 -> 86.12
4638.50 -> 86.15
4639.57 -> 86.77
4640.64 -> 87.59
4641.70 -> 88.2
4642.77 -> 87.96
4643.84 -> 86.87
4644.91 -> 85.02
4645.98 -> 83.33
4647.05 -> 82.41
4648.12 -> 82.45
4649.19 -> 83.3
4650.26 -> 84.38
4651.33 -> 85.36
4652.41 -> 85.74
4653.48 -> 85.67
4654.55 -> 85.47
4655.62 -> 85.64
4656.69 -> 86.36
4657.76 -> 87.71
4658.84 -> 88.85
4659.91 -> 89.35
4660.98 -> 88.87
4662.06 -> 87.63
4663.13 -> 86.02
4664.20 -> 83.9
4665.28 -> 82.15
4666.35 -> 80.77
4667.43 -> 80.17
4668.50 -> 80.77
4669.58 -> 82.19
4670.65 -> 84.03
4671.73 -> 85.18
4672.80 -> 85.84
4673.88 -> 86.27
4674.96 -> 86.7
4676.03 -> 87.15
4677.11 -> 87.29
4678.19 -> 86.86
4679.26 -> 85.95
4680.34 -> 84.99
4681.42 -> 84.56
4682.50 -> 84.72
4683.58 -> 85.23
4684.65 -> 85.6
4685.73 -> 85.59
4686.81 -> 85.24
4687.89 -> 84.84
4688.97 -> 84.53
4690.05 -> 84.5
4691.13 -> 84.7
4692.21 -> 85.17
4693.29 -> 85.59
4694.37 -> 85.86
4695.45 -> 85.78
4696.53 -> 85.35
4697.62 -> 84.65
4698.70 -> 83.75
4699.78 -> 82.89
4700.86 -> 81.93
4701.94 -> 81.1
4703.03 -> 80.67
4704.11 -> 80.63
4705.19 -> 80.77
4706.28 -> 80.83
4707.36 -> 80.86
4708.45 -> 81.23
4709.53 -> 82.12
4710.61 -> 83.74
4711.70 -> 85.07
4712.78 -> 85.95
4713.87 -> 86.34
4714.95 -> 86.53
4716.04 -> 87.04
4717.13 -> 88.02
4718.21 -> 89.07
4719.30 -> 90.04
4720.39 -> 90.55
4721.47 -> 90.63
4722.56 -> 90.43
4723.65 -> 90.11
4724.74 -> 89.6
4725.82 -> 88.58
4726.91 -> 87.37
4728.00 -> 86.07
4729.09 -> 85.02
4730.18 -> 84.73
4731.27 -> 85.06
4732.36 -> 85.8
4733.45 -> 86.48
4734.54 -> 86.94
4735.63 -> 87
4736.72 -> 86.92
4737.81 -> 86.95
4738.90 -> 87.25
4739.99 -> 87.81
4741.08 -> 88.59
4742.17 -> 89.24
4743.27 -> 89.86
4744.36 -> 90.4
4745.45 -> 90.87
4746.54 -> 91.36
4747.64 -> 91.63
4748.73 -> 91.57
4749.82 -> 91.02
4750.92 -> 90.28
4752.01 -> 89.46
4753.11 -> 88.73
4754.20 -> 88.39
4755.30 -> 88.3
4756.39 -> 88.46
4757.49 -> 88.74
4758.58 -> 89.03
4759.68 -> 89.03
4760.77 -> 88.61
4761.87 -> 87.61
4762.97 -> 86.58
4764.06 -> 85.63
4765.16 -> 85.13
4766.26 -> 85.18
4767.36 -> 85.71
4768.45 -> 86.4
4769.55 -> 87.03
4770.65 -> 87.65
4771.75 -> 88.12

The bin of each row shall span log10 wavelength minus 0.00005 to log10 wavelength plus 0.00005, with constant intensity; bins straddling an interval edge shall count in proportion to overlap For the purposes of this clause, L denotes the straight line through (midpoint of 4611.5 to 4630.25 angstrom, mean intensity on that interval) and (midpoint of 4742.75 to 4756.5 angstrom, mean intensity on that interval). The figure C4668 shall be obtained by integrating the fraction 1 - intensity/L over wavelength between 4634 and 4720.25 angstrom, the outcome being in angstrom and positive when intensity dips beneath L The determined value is 4.33 angstrom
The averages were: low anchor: 89.2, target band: 85.1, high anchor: 90.1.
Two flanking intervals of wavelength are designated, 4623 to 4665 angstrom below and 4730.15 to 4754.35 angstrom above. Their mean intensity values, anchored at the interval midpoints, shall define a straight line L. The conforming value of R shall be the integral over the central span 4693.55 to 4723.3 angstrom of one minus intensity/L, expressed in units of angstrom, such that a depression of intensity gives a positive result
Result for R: 1.1 angstrom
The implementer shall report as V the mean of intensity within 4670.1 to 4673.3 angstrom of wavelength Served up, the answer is 85.2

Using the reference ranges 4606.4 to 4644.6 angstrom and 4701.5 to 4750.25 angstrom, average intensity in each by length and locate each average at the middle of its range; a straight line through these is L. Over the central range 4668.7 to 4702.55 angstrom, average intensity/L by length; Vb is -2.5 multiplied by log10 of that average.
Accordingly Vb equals 0.03 mag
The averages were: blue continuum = 88.9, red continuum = 86.8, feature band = 84.9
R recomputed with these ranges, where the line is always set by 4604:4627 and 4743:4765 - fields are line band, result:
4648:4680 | 1.42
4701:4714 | 1.01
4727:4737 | 0.36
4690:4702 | 0.65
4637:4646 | 0.27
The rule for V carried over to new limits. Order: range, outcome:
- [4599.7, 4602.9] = 83.8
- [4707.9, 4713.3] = 83.7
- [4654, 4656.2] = 85.8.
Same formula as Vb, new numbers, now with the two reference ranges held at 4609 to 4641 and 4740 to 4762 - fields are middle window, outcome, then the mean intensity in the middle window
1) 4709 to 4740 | 0.03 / 87.1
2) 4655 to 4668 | 0.04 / 85.6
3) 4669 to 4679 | 0.04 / 85.7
